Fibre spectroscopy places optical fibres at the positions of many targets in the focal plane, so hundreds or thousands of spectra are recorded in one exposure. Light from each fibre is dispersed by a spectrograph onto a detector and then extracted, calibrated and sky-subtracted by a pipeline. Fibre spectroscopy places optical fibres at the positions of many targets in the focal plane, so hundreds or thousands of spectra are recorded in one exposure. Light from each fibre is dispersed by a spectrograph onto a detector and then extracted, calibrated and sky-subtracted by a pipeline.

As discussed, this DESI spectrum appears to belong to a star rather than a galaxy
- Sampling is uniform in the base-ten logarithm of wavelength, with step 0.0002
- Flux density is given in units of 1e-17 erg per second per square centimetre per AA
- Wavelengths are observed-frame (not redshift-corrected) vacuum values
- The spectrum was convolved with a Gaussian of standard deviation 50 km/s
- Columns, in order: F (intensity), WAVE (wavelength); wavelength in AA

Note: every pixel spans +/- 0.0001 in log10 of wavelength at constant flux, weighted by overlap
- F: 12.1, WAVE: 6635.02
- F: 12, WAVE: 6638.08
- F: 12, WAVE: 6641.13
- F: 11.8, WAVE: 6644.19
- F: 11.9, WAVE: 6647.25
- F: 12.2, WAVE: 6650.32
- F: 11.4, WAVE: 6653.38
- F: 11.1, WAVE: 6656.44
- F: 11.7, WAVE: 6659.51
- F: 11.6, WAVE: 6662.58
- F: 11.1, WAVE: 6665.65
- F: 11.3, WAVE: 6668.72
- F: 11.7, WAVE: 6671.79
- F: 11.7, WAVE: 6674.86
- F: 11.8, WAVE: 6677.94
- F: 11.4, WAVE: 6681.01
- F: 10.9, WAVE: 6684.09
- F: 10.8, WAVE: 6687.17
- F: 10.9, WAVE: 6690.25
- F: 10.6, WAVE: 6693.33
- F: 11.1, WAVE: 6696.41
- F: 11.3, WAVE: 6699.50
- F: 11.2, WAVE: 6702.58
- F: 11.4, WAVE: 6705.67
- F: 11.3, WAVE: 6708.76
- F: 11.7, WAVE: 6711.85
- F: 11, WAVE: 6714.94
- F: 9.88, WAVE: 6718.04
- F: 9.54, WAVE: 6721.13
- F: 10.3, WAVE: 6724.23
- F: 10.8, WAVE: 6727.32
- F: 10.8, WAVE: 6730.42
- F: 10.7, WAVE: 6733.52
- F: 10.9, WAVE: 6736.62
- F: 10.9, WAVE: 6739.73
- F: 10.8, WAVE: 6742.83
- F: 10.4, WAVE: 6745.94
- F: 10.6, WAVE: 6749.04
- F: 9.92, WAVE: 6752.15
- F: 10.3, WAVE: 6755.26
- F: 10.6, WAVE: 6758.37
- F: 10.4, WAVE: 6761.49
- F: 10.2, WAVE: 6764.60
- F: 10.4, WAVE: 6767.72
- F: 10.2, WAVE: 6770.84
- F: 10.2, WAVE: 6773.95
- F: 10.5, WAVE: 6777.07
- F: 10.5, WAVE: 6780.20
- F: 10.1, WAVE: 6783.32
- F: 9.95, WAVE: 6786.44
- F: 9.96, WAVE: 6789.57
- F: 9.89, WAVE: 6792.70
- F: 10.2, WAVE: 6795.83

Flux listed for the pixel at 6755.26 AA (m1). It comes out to 10.3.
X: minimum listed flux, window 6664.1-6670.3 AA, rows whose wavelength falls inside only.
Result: 11.1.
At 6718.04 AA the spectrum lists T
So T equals 9.88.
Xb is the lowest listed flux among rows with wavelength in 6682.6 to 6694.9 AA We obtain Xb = 10.6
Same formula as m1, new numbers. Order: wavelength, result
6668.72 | 11.3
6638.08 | 12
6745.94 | 10.4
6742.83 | 10.8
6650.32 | 12.2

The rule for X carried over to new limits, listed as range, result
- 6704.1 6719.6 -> 9.88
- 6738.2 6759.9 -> 9.92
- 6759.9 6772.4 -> 10.2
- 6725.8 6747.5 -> 10.4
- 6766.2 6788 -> 9.95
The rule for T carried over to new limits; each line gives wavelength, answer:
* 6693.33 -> 10.6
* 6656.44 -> 11.1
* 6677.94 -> 11.8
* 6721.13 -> 9.54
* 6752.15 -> 9.92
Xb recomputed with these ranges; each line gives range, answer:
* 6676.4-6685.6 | 10.9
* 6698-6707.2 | 11.2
